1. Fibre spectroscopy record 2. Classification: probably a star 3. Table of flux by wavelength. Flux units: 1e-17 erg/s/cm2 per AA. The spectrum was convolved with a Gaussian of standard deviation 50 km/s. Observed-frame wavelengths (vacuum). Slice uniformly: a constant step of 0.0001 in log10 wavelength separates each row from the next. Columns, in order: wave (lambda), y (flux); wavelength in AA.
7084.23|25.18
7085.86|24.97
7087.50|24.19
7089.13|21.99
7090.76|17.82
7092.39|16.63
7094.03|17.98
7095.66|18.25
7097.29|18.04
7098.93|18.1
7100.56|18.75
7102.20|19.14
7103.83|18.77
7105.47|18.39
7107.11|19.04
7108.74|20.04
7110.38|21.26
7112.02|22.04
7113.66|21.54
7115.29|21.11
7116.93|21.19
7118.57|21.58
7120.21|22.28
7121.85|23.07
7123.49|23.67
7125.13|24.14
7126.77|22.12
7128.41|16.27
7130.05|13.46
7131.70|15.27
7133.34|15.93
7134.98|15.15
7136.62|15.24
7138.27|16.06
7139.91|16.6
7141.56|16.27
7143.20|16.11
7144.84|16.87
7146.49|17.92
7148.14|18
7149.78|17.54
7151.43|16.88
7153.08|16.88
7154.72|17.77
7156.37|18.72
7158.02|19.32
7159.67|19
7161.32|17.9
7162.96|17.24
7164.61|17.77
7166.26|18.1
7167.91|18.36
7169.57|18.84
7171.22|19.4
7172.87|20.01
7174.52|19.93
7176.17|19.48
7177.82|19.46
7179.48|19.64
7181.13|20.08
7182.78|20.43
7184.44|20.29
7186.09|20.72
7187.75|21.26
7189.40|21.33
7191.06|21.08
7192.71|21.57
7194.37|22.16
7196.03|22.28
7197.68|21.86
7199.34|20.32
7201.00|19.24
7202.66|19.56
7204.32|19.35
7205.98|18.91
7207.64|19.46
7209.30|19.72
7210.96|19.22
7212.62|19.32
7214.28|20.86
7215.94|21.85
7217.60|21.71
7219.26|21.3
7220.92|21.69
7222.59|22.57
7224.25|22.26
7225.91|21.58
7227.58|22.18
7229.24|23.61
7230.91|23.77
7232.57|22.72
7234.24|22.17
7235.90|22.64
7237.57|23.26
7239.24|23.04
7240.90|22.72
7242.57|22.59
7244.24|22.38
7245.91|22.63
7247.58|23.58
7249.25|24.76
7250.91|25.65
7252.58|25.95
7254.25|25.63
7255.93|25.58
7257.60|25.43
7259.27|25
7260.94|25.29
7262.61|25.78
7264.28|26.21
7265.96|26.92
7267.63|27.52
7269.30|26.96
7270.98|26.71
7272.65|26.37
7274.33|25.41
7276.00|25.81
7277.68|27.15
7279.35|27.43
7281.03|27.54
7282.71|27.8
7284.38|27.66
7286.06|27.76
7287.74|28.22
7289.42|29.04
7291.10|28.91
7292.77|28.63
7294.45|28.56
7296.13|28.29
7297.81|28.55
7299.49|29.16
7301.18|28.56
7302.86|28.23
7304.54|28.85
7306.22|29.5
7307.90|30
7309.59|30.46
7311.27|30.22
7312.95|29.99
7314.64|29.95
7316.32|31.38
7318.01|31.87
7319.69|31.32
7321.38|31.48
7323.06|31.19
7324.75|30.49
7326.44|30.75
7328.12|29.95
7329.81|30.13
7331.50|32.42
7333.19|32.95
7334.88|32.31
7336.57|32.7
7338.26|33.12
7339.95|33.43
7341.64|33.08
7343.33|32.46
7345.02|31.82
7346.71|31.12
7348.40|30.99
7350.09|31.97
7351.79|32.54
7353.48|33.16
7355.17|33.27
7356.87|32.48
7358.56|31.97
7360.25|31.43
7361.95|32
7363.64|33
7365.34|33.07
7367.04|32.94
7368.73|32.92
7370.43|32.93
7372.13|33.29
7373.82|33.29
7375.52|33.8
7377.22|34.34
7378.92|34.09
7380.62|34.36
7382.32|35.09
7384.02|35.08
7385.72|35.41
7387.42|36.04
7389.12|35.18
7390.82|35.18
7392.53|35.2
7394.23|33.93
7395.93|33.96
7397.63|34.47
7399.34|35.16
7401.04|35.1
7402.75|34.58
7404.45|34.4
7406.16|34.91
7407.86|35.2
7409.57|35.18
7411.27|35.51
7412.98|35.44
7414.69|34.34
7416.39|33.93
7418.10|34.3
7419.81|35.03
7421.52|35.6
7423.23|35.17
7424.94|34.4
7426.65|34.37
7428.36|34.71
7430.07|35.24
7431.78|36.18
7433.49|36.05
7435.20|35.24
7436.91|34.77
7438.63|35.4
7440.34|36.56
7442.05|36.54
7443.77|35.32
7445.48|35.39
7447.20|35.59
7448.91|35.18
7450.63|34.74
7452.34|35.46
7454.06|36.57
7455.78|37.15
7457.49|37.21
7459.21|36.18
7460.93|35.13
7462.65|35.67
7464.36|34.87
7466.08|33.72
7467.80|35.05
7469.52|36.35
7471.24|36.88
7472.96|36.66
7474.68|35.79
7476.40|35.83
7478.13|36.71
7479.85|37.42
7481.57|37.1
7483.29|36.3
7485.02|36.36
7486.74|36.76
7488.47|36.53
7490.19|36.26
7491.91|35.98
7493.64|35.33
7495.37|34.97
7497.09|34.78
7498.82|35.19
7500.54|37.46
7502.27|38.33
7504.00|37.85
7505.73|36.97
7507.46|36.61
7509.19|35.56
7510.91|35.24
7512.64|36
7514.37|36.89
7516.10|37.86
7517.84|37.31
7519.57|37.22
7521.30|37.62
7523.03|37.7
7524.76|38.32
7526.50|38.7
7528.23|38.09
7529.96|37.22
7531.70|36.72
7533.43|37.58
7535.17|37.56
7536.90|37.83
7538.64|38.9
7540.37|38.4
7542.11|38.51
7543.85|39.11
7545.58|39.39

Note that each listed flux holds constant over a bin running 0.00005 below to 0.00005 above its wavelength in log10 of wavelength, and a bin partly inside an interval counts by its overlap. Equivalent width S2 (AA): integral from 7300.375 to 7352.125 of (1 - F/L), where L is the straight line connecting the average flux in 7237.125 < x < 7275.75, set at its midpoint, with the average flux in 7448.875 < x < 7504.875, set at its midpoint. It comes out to -4.6 AA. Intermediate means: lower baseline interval 25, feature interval 31.1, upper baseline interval 36.1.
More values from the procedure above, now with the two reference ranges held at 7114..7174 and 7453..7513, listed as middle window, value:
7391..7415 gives -2.1 AA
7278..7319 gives -3.8 AA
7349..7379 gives -2.9 AA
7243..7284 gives -1.8 AA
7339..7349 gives -1.1 AA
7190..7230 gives 1.6 AA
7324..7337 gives -1.5 AA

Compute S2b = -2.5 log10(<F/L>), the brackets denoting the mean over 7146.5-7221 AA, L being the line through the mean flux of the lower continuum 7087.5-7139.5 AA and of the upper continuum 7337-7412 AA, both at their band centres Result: 0.18 mag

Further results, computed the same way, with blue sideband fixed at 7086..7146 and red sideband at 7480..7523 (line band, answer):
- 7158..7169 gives 0.168 mag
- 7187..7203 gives 0.076 mag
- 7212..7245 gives 0.091 mag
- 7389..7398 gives -0.097 mag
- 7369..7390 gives -0.111 mag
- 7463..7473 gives -0.015 mag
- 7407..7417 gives -0.080 mag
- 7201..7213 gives 0.197 mag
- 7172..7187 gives 0.100 mag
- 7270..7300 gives -0.038 mag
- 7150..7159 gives 0.164 mag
